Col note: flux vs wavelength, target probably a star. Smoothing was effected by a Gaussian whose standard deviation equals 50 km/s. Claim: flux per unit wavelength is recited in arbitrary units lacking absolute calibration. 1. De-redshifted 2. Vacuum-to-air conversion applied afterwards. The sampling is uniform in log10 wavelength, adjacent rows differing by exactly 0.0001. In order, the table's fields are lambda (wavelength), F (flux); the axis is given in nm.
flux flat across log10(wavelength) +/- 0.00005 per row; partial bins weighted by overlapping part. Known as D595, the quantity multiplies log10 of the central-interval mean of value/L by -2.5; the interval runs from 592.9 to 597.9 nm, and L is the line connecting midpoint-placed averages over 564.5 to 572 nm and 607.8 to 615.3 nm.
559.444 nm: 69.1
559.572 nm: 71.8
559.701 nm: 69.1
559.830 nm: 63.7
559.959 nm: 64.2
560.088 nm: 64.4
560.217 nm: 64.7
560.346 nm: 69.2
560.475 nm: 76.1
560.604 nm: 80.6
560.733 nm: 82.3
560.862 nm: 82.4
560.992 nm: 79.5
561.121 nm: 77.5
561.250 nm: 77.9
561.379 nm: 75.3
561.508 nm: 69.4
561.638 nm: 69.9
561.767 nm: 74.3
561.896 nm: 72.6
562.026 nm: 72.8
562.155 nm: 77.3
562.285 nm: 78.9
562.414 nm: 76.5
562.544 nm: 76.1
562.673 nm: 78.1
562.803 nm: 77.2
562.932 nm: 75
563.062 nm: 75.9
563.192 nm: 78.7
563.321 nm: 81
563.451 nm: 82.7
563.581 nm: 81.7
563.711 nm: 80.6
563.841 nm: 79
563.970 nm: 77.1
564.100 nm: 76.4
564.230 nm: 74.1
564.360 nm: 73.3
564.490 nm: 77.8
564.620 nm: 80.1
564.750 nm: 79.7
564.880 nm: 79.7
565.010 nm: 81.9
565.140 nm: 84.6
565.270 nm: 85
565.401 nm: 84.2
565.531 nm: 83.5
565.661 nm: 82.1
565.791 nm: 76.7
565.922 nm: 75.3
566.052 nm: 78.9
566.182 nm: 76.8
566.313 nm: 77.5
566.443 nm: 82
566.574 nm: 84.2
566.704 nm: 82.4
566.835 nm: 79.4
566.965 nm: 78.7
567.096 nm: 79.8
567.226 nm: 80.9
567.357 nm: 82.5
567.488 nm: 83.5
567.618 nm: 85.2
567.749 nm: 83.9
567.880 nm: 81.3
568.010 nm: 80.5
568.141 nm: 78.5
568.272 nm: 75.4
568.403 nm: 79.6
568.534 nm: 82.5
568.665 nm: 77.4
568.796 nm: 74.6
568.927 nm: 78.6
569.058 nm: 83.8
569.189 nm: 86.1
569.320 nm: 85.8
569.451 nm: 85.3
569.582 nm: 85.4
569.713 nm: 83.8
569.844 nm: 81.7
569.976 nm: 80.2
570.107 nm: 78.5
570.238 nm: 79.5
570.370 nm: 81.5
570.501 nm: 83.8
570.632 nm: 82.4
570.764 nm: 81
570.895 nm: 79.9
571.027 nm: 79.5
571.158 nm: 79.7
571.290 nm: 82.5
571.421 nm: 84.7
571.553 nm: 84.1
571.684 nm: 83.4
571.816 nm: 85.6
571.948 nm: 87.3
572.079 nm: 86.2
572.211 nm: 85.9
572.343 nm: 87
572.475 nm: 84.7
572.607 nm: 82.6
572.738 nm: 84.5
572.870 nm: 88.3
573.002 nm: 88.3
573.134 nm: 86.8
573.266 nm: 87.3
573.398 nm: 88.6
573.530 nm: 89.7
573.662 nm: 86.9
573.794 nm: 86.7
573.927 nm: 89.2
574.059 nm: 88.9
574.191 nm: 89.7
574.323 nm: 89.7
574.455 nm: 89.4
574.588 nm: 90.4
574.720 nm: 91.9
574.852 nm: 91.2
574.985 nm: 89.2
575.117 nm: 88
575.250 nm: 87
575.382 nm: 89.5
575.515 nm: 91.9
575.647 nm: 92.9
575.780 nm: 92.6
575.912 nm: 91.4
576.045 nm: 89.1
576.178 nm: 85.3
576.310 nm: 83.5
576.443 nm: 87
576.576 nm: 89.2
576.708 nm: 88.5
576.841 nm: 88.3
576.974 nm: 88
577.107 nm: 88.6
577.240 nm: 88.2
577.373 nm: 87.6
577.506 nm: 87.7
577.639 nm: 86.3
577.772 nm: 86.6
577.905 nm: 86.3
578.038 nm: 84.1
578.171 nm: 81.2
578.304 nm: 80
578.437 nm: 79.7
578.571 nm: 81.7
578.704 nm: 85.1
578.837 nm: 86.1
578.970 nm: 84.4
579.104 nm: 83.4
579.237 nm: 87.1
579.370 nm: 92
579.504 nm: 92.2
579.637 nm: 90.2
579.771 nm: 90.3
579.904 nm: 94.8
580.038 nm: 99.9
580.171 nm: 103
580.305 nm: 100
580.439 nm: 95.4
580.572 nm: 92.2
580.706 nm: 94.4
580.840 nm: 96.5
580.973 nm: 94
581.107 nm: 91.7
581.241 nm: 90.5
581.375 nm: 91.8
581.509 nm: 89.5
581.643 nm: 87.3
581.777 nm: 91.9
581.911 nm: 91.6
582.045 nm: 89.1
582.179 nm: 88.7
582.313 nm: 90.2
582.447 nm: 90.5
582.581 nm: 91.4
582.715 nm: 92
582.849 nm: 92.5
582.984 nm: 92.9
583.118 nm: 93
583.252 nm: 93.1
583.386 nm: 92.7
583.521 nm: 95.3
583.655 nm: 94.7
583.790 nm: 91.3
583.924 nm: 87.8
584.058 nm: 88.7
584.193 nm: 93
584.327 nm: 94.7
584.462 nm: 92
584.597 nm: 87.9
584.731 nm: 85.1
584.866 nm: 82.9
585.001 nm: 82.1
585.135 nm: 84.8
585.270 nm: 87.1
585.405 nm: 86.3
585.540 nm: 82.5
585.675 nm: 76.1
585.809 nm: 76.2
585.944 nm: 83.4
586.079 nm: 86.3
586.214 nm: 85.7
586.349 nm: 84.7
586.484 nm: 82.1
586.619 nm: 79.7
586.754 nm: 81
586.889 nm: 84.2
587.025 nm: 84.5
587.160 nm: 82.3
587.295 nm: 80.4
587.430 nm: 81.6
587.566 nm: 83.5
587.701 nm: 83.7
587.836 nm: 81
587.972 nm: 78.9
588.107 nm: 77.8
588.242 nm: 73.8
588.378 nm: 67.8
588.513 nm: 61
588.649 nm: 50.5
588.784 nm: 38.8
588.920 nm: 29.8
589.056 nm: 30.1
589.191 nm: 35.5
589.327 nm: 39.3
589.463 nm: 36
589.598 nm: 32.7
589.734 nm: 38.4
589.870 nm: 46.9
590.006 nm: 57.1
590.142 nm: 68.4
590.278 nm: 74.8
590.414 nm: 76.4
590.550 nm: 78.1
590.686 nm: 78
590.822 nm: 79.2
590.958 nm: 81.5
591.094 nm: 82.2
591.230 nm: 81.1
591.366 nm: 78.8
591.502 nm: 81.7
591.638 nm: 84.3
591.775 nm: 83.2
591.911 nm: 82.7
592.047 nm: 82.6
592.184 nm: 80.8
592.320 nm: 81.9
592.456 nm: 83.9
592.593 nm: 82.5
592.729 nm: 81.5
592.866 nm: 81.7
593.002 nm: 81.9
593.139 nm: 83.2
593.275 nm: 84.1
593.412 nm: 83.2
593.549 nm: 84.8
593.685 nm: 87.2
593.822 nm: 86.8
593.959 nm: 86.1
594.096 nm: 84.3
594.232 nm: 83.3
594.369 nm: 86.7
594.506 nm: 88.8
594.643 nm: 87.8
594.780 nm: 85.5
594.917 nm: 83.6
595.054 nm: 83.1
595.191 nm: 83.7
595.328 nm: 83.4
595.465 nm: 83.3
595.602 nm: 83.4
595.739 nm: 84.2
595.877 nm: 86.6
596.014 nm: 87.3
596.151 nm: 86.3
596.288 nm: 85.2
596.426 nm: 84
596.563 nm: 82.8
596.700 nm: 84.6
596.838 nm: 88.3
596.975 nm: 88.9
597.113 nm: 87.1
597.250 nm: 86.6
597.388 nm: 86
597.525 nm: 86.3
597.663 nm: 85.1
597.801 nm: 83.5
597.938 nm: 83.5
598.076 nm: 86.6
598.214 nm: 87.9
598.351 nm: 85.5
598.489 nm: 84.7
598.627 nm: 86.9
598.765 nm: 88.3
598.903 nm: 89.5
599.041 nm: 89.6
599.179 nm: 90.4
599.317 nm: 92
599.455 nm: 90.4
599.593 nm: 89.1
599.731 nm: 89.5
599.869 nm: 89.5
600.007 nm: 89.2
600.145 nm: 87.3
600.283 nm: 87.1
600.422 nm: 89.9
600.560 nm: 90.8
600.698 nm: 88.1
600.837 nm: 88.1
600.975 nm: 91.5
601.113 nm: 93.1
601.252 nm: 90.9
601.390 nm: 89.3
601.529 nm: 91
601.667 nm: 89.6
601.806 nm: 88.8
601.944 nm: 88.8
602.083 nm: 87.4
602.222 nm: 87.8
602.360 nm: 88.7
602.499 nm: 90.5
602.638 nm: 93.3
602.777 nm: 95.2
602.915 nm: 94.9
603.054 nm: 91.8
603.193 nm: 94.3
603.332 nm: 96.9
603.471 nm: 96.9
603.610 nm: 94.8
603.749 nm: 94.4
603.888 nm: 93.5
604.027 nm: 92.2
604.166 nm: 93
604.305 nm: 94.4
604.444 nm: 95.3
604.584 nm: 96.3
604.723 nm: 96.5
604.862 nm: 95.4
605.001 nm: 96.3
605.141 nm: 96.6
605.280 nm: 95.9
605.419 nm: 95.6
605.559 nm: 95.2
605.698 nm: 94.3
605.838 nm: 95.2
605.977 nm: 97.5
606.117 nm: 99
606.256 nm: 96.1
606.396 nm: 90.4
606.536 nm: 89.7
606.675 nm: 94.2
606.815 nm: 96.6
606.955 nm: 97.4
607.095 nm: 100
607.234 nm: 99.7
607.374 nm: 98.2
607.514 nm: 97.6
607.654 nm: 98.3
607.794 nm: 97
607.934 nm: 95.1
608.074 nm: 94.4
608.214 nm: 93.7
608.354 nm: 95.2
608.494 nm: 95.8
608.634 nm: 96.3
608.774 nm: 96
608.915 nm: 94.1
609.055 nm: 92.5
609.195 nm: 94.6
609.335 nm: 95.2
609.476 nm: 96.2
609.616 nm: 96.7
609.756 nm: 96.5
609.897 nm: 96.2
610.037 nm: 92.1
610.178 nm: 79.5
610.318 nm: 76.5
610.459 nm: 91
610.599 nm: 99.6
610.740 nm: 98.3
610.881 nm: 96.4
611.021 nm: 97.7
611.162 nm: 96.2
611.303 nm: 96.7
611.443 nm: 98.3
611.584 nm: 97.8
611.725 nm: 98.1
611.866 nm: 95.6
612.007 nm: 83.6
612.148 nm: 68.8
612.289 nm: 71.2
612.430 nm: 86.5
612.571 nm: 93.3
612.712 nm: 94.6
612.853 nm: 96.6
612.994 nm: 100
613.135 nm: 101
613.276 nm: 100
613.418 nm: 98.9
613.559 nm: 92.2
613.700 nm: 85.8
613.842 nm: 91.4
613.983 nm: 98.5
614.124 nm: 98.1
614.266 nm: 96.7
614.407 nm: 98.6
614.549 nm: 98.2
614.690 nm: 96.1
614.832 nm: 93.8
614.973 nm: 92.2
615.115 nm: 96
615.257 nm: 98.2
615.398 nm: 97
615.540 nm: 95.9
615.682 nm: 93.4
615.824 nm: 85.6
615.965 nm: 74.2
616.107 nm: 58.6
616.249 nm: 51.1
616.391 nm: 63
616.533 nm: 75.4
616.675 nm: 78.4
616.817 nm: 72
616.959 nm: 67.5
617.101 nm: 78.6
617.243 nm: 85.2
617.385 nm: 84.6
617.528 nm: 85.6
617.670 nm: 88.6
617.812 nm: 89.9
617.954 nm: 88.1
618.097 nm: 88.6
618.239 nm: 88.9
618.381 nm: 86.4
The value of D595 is 0.050 mag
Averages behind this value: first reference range 81.4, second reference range 93.8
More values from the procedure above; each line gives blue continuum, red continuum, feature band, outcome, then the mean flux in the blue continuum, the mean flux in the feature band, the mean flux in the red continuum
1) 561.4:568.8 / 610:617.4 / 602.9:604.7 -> -0.09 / 78.9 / 94.5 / 88.8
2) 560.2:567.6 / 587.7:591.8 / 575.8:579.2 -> -0.21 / 78.4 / 86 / 63.6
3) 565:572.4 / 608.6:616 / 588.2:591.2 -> 0.46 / 81.8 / 57.3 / 93.4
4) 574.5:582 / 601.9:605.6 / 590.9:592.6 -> 0.12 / 89.4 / 82.1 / 93.8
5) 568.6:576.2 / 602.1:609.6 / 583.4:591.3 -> 0.20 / 85.6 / 74.3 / 95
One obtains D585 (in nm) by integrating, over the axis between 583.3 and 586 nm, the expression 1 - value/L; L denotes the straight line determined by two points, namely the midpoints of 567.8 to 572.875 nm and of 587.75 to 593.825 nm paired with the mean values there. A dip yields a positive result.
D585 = -0.498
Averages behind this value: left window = 82.3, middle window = 87.3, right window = 69.9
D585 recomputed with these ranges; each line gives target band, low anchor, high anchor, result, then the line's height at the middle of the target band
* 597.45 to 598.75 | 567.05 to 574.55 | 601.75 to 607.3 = 0.093 nm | 92.3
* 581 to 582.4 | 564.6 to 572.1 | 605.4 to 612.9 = -0.078 nm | 85.5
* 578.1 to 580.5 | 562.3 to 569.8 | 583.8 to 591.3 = -0.421 nm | 75.9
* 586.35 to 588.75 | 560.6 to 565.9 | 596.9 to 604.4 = 0.247 nm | 85.8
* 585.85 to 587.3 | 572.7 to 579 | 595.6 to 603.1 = 0.079 nm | 87.9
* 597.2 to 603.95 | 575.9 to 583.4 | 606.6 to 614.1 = 0.215 nm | 92.6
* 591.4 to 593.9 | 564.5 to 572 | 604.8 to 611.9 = 0.185 nm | 89.8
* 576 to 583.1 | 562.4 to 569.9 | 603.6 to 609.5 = -0.348 nm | 85.3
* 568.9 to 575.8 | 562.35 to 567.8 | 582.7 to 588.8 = -0.413 nm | 81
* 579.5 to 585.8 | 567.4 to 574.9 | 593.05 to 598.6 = -0.452 nm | 84.7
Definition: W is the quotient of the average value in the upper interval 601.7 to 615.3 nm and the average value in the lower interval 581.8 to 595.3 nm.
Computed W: 1.19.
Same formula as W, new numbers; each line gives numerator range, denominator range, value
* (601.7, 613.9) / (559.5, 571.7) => 1.19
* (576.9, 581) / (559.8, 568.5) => 1.14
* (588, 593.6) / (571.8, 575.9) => 0.78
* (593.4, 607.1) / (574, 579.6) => 1.02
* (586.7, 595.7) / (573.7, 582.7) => 0.83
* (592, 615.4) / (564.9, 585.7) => 1.05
